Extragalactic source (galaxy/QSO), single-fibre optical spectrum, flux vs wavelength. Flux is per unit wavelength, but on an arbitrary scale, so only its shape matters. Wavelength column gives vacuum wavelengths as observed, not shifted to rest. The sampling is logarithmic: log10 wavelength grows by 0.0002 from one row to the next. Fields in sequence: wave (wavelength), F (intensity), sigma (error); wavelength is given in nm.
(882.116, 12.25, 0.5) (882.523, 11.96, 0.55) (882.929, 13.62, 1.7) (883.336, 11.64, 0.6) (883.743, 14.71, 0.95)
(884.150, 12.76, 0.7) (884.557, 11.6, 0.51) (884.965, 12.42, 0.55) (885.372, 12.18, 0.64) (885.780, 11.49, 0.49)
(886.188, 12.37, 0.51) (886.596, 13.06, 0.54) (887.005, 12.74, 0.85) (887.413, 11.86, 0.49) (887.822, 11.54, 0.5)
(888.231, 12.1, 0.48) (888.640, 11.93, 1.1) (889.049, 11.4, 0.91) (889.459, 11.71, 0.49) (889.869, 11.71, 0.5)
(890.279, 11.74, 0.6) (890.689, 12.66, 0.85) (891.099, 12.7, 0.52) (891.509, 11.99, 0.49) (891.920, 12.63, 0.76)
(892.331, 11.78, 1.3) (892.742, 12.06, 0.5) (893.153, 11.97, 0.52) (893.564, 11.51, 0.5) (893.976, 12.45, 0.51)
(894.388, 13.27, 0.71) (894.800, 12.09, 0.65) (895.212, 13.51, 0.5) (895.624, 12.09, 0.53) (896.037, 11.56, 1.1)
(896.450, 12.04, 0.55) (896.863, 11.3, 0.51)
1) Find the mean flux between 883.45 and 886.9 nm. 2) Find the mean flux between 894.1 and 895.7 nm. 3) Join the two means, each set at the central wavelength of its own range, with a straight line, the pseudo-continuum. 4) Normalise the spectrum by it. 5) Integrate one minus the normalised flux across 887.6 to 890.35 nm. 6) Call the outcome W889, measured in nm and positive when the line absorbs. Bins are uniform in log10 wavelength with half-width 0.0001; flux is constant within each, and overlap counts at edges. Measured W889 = 0.20 nm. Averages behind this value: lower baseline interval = 12.6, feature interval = 11.7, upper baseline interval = 12.8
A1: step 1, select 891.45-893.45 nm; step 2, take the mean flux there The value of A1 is 12.1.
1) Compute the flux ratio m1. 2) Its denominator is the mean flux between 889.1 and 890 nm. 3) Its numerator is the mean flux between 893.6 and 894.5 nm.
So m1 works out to 1.08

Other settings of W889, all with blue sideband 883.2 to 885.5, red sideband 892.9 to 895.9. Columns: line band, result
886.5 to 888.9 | 0.072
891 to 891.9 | 0.006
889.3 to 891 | 0.063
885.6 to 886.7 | 0.026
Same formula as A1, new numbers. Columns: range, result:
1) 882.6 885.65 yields 12.6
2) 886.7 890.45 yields 11.9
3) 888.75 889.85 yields 11.6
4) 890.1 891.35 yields 12.4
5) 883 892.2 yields 12.2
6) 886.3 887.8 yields 12.4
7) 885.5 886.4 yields 12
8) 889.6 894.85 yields 12.2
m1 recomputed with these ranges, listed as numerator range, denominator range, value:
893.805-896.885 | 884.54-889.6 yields 1.02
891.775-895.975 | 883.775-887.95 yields 1.00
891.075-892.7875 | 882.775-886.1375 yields 0.97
